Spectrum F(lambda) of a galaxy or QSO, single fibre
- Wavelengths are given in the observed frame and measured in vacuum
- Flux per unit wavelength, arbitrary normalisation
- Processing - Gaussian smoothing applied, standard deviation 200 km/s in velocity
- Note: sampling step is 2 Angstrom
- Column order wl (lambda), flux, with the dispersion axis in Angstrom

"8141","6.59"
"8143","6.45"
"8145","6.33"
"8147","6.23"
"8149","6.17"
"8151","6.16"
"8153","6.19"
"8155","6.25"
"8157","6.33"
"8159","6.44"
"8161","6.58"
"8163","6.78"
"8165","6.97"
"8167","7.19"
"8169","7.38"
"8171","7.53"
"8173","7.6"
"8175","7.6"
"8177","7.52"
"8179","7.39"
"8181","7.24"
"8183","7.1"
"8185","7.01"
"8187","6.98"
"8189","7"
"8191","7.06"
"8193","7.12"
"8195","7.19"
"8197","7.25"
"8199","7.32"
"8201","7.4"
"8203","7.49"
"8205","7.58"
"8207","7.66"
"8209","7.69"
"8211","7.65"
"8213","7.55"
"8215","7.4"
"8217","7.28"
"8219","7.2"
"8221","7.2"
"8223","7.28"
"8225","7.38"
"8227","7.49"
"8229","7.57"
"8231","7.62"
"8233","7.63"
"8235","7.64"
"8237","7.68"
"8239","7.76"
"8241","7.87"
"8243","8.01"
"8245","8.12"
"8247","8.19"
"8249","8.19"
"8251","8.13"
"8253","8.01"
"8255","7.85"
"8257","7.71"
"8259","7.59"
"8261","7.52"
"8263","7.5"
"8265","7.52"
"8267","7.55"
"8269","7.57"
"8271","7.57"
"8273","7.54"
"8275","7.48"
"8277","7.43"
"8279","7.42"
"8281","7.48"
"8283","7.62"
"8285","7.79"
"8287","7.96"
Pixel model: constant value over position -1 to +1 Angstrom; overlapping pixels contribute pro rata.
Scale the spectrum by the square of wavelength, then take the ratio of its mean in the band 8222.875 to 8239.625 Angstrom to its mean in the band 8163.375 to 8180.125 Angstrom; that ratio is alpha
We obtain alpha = 1.04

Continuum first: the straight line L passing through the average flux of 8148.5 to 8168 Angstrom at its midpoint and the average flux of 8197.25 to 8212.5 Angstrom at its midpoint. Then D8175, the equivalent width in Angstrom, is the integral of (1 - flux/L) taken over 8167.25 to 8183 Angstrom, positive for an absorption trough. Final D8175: -1.3 Angstrom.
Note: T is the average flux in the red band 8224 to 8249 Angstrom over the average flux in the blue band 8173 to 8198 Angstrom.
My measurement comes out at 1.1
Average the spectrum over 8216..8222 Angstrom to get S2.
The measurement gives 7.23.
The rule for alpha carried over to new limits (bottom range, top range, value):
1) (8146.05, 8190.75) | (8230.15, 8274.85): 1.15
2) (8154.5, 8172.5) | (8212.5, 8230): 1.09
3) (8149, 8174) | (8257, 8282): 1.14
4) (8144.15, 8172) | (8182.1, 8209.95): 1.11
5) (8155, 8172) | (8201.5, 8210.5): 1.12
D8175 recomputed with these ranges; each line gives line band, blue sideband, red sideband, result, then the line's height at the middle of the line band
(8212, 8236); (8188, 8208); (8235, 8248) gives 0.7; 7.67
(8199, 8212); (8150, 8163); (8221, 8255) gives -0.6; 7.21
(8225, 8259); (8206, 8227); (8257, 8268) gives -1.5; 7.5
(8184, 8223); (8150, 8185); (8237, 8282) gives -0.3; 7.26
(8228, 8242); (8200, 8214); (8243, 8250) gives 0.5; 7.98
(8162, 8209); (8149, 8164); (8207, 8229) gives -2.9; 6.87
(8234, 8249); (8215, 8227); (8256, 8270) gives -1.0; 7.43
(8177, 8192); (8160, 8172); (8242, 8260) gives 0.3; 7.27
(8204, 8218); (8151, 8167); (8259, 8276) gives -1.1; 7.01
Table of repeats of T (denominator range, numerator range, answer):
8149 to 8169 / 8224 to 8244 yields 1.17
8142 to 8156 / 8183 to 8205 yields 1.15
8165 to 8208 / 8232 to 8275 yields 1.06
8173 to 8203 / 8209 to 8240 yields 1.03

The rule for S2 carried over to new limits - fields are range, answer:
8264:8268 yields 7.54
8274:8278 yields 7.46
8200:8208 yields 7.53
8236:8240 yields 7.72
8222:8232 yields 7.47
